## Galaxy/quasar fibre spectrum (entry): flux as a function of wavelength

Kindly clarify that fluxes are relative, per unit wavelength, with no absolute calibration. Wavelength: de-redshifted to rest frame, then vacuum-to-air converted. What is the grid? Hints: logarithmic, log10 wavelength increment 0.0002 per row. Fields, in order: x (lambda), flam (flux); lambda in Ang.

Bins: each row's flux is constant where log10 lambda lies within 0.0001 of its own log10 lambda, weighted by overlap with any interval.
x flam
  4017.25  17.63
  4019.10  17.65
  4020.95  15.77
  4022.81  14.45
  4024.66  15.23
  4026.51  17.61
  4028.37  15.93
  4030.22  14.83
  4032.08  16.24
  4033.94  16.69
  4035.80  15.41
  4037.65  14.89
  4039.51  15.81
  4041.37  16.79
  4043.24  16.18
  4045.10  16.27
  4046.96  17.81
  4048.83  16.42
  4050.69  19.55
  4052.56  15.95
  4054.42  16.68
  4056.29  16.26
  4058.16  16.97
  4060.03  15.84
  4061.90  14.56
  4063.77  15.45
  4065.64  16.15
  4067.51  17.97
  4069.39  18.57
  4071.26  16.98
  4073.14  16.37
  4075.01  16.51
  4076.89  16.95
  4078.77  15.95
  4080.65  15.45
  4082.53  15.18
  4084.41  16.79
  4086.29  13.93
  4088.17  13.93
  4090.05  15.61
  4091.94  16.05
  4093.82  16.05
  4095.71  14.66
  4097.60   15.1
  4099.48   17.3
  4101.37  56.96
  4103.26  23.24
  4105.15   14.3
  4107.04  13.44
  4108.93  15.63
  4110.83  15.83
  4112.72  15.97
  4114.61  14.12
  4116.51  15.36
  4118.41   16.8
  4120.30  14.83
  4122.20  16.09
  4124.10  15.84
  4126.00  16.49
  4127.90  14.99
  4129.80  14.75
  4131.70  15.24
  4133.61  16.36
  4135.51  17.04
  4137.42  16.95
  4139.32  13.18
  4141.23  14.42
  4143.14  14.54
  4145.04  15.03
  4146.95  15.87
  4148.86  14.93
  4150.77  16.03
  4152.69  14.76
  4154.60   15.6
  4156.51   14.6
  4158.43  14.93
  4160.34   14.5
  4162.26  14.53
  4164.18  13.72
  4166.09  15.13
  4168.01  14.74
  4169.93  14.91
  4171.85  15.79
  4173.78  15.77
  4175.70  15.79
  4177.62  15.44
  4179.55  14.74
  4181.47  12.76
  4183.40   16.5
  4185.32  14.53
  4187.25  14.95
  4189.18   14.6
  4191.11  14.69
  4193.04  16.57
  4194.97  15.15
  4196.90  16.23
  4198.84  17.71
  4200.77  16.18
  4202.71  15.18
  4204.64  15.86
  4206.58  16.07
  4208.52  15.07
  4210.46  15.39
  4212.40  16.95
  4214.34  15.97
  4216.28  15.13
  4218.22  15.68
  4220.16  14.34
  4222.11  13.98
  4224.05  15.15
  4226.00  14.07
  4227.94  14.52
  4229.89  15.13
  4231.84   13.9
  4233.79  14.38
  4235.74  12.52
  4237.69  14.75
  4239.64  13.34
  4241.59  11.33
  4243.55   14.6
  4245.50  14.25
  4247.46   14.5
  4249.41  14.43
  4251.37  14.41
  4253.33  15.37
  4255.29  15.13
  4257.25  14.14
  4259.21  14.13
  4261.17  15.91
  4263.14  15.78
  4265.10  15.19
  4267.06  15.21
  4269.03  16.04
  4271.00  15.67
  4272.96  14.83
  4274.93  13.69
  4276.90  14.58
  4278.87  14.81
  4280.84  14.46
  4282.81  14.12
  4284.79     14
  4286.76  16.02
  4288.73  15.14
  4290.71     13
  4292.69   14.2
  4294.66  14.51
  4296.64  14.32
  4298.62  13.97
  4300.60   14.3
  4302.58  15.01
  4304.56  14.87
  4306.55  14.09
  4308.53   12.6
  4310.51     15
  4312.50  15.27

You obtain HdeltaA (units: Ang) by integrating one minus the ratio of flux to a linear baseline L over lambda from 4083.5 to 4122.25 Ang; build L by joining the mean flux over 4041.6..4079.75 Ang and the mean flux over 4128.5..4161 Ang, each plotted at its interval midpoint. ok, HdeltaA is -4.4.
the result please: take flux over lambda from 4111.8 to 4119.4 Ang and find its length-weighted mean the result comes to 15.6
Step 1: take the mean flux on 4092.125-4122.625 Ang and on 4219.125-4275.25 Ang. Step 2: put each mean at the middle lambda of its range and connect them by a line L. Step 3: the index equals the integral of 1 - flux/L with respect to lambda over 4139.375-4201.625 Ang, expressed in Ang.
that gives 5.6 Ang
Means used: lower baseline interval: 18.5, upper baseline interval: 14.5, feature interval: 15.1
